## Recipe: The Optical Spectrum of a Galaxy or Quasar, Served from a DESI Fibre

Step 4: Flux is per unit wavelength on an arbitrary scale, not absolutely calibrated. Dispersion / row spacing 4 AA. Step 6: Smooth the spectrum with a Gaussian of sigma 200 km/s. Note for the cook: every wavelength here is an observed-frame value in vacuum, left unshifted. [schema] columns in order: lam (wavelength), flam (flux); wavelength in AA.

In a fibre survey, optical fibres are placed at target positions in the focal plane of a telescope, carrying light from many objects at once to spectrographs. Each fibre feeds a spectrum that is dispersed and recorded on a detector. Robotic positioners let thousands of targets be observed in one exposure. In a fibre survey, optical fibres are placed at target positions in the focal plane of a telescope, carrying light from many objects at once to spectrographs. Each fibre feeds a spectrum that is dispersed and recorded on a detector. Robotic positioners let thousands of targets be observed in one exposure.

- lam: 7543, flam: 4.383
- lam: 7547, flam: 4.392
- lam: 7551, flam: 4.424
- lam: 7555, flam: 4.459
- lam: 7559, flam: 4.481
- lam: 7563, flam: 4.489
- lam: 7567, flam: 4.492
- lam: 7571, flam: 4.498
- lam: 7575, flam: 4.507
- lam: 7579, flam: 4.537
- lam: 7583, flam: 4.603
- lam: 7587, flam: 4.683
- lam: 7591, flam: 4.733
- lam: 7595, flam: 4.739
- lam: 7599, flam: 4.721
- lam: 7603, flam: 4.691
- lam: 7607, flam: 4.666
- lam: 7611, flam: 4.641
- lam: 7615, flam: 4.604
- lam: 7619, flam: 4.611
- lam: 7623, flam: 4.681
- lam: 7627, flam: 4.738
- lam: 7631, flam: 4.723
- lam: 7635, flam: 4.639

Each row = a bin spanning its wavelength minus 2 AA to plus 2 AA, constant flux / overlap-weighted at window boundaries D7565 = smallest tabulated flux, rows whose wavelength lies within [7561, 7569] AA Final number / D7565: 4.489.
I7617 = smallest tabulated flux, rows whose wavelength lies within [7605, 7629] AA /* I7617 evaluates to 4.604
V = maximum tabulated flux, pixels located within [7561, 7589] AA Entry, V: 4.683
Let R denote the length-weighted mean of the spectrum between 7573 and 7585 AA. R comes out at 4.55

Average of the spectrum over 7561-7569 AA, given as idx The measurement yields 4.49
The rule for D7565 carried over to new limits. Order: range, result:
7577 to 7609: 4.537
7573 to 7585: 4.507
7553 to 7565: 4.459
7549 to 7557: 4.424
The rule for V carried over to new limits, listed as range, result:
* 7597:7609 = 4.721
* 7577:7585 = 4.603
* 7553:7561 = 4.481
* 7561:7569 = 4.492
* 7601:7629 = 4.738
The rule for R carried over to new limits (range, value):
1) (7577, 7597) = 4.66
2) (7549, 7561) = 4.45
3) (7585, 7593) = 4.71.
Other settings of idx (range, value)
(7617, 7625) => 4.65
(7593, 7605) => 4.72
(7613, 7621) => 4.61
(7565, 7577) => 4.5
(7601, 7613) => 4.67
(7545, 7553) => 4.41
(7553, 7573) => 4.48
